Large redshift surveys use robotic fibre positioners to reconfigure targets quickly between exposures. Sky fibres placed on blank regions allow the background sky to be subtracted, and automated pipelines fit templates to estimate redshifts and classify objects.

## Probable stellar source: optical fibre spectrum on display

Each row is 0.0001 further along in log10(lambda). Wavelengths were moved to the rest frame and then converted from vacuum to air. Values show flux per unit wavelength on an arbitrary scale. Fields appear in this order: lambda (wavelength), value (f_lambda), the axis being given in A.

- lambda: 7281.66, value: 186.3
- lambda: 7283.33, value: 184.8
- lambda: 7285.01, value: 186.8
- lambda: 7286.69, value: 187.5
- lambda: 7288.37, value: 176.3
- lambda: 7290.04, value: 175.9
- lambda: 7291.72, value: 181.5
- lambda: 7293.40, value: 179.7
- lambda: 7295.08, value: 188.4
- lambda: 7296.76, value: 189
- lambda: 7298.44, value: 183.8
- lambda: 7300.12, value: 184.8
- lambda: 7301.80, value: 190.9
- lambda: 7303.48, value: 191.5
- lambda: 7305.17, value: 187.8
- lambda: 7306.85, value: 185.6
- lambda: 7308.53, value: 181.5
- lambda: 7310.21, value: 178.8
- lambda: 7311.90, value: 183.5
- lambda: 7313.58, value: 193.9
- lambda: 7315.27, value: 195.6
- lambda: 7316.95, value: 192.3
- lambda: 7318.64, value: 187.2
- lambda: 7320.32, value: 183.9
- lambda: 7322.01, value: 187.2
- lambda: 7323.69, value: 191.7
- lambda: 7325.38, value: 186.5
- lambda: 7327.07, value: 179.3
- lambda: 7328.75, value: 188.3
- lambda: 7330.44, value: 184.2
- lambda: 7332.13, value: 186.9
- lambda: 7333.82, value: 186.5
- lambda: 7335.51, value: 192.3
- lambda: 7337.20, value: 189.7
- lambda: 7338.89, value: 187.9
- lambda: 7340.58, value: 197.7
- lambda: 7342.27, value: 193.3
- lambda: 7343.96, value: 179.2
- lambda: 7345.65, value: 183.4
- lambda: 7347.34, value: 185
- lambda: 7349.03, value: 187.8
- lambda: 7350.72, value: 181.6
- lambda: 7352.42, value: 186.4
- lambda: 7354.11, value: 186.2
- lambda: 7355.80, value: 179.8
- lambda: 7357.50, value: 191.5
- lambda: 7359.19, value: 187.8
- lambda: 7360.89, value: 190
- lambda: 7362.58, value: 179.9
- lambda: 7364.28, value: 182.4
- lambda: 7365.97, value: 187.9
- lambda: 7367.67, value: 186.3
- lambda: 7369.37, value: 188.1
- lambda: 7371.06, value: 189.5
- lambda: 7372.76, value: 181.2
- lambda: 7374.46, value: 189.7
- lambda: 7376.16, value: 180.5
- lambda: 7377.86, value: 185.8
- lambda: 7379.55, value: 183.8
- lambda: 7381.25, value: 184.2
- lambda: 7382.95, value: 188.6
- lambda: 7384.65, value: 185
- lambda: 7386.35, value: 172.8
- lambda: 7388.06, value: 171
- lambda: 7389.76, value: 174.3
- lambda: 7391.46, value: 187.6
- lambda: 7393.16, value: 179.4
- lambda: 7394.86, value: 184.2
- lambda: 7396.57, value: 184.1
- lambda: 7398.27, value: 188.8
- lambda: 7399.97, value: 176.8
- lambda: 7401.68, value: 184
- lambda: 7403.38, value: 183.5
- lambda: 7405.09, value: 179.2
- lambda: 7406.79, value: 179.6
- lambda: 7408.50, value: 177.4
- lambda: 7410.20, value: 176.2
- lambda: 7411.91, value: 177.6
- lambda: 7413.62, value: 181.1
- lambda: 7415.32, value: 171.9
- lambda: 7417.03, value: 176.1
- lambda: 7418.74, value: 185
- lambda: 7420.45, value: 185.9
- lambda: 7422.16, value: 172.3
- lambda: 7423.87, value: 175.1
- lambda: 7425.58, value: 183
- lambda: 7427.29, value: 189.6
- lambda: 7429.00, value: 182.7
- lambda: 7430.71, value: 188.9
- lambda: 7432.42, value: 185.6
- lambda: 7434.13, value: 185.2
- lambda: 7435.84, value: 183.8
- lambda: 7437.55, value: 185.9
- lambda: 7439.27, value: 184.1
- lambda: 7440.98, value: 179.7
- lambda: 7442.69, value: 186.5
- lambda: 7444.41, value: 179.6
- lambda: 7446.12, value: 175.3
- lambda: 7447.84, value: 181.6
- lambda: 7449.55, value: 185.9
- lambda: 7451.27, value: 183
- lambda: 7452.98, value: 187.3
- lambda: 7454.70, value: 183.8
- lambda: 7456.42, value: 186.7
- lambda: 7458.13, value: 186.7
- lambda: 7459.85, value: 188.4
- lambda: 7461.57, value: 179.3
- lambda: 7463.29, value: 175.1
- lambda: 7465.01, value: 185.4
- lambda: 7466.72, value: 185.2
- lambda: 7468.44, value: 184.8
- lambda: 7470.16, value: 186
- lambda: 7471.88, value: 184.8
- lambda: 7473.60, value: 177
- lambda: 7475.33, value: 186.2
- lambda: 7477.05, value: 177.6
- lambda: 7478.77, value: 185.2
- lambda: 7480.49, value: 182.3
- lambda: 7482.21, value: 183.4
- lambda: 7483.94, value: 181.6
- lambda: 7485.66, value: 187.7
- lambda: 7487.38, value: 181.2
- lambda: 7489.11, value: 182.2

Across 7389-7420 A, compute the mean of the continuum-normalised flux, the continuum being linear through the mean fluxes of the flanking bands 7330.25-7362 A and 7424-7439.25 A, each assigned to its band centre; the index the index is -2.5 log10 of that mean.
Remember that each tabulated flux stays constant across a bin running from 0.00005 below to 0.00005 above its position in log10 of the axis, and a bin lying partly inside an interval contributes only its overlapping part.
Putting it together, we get 0.03 mag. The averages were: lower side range 187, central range 180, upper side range 185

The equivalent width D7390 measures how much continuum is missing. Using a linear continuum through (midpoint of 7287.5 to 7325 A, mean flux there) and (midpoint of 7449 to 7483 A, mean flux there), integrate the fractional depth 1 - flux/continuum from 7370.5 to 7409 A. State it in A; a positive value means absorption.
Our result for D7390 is 0.5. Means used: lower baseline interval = 186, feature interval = 182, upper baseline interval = 184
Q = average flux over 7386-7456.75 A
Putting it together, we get 181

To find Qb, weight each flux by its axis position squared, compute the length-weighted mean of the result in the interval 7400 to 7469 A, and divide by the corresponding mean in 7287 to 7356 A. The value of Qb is 1.01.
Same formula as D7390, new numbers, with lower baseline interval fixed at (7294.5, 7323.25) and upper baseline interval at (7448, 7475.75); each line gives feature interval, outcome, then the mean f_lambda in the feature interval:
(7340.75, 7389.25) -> 0.4 A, 185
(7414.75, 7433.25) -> 0.3 A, 182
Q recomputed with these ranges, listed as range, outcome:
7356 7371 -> 187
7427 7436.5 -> 186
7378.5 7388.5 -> 181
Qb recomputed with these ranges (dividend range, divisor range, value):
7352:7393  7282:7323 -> 1.01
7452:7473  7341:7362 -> 1.02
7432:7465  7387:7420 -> 1.03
